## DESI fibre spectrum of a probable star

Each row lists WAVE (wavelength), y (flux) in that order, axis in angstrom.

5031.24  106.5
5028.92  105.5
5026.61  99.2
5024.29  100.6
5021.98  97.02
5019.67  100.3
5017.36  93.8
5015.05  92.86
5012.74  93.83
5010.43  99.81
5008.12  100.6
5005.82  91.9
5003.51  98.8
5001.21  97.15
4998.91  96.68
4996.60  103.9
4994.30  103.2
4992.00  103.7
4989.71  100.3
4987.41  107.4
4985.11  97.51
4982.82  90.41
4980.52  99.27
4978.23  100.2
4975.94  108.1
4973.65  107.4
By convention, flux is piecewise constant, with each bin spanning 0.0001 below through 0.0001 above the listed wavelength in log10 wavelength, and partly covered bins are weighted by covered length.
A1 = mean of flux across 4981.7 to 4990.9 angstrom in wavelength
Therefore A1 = 99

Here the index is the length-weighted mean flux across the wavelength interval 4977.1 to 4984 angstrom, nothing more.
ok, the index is 96.7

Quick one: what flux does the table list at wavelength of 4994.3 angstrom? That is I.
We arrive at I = 103.2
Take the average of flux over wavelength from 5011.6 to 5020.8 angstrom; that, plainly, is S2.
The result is 95.2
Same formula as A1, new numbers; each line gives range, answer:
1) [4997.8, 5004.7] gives 97.5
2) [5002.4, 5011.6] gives 97.7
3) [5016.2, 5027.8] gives 98.3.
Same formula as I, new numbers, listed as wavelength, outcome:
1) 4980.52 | 99.27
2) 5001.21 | 97.15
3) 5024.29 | 100.6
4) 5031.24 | 106.5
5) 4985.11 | 97.51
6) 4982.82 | 90.41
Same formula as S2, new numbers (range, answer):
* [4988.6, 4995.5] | 103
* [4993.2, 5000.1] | 101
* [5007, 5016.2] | 96.7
